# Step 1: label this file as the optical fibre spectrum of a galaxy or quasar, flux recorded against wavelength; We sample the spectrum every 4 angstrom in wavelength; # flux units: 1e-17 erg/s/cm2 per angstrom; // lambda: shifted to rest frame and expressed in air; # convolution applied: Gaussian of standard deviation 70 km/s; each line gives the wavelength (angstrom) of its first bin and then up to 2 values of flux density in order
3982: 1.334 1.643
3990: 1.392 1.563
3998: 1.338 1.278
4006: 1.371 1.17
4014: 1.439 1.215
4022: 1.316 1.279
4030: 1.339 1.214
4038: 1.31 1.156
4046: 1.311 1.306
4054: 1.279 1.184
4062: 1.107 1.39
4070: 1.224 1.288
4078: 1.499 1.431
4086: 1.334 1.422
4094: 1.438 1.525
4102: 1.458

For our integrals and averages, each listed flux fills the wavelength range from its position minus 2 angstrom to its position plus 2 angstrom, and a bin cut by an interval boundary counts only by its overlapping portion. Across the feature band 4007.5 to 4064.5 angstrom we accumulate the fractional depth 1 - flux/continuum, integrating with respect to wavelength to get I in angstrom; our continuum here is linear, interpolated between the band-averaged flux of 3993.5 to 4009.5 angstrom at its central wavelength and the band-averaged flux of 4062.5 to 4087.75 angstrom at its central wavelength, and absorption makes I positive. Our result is 3.7 angstrom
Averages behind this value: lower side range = 1.35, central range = 1.26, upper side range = 1.35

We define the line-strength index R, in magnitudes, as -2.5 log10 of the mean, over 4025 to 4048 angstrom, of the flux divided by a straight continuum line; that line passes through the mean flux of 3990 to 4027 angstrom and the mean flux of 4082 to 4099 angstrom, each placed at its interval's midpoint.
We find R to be 0.080 mag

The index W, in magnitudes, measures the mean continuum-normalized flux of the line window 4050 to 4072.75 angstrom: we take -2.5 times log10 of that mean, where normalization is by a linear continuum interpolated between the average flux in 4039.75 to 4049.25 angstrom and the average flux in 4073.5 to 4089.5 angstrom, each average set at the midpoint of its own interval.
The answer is 0.06 mag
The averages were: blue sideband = 1.25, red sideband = 1.4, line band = 1.24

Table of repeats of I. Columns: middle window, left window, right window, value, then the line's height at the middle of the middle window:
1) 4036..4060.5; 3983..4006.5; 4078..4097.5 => 3.0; 1.43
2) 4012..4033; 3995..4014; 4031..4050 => -0.4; 1.29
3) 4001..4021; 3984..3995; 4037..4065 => 1.8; 1.43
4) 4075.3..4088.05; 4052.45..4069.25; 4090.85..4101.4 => -0.4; 1.38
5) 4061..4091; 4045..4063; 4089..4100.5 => 0.5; 1.36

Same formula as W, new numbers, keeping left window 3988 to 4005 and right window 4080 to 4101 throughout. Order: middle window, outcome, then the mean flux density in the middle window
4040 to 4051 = 0.13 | 1.25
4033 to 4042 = 0.14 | 1.24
